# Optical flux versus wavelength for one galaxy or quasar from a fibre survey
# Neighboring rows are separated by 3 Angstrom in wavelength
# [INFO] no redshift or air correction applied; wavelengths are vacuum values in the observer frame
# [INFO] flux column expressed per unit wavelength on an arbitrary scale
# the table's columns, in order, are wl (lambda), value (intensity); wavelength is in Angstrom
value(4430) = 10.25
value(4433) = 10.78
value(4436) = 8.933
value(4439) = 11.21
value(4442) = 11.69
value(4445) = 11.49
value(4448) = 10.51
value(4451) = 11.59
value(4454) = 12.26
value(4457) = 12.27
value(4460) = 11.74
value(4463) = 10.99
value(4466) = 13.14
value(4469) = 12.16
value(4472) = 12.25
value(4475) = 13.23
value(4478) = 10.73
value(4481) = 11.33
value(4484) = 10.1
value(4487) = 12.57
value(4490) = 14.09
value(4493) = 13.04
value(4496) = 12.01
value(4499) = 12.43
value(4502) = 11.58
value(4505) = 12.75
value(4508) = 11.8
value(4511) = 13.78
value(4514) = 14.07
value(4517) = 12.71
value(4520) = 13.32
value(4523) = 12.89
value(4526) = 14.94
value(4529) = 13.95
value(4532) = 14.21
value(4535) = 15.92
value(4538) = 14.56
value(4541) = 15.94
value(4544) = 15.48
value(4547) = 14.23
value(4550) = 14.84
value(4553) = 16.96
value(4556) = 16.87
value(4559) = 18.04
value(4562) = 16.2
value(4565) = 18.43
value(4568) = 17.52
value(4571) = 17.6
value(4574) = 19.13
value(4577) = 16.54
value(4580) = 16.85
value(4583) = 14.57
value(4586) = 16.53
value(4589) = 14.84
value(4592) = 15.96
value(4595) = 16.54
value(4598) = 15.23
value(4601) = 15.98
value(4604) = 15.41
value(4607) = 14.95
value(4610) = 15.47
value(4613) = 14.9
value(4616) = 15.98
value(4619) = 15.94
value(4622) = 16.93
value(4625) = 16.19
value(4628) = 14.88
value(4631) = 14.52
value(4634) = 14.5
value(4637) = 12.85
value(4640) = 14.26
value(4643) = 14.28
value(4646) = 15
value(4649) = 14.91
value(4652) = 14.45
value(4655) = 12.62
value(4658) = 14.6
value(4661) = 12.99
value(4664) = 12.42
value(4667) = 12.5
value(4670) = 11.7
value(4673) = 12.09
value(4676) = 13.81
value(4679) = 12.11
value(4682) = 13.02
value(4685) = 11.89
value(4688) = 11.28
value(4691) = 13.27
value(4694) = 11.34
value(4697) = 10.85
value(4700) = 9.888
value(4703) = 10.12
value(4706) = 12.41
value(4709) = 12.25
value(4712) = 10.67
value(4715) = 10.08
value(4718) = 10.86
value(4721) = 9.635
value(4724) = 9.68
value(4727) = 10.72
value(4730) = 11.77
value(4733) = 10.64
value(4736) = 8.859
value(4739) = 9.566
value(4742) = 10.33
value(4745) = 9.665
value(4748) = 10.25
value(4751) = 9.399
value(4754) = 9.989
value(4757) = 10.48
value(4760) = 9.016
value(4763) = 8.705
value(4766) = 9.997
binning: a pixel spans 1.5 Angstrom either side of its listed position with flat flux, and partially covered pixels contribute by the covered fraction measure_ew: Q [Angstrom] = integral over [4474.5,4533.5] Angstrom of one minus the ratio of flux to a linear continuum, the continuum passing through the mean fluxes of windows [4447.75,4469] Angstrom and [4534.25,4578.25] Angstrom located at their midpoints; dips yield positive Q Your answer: 5.5 Angstrom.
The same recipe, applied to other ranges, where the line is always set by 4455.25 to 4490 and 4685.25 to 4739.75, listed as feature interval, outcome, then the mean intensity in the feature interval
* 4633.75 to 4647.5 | -3.69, 14.1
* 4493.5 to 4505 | -0.35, 12.2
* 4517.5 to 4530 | -2.10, 13.7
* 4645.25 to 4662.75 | -4.63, 14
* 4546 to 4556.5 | -3.72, 15.7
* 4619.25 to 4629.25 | -4.26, 16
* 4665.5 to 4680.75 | -2.01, 12.5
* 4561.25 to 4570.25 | -4.68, 17.5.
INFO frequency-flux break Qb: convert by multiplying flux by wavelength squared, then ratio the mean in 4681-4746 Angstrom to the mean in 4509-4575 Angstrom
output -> 0.8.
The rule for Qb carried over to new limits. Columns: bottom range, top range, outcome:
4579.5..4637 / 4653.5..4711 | 0.81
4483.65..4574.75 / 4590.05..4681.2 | 1.03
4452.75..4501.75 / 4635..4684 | 1.19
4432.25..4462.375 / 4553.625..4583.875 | 1.61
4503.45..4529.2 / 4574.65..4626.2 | 1.24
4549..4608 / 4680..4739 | 0.71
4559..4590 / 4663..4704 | 0.74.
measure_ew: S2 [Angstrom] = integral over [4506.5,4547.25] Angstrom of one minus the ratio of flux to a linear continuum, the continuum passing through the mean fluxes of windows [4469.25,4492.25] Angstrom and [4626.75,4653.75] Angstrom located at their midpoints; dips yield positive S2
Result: -4.4 Angstrom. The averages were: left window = 12.1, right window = 14.4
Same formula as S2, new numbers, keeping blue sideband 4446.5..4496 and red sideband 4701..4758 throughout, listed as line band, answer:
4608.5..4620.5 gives -4.8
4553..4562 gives -4.5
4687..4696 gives -1.1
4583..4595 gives -4.8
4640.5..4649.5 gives -3.1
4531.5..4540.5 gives -2.7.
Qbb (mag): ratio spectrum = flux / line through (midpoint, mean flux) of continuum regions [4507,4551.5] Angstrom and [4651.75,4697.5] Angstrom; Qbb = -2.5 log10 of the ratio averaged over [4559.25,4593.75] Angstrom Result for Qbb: -0.22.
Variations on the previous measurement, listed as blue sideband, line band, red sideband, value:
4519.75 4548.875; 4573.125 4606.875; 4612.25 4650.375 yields -0.085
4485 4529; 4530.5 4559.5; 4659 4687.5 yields -0.210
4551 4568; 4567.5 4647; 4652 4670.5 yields -0.029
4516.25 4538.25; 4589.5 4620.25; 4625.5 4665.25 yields -0.112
